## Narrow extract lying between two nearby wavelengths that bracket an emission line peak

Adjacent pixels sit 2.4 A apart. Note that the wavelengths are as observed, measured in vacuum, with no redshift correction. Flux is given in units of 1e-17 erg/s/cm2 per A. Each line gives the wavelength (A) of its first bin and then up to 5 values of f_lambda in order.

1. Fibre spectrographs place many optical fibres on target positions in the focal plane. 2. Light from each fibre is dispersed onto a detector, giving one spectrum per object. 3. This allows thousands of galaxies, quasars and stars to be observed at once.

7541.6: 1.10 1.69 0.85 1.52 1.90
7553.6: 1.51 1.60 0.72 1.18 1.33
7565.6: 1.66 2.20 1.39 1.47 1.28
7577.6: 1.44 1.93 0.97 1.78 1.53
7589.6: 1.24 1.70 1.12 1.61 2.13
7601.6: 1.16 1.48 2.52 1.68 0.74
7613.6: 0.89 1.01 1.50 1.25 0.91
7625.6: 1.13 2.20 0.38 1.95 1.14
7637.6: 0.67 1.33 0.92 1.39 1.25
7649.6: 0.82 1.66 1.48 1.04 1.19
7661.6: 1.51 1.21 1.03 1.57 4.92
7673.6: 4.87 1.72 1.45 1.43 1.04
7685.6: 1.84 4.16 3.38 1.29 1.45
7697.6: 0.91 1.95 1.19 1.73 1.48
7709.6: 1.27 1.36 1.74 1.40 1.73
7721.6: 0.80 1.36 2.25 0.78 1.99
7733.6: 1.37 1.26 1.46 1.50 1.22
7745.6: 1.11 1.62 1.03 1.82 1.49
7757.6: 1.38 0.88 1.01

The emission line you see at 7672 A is [S II]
